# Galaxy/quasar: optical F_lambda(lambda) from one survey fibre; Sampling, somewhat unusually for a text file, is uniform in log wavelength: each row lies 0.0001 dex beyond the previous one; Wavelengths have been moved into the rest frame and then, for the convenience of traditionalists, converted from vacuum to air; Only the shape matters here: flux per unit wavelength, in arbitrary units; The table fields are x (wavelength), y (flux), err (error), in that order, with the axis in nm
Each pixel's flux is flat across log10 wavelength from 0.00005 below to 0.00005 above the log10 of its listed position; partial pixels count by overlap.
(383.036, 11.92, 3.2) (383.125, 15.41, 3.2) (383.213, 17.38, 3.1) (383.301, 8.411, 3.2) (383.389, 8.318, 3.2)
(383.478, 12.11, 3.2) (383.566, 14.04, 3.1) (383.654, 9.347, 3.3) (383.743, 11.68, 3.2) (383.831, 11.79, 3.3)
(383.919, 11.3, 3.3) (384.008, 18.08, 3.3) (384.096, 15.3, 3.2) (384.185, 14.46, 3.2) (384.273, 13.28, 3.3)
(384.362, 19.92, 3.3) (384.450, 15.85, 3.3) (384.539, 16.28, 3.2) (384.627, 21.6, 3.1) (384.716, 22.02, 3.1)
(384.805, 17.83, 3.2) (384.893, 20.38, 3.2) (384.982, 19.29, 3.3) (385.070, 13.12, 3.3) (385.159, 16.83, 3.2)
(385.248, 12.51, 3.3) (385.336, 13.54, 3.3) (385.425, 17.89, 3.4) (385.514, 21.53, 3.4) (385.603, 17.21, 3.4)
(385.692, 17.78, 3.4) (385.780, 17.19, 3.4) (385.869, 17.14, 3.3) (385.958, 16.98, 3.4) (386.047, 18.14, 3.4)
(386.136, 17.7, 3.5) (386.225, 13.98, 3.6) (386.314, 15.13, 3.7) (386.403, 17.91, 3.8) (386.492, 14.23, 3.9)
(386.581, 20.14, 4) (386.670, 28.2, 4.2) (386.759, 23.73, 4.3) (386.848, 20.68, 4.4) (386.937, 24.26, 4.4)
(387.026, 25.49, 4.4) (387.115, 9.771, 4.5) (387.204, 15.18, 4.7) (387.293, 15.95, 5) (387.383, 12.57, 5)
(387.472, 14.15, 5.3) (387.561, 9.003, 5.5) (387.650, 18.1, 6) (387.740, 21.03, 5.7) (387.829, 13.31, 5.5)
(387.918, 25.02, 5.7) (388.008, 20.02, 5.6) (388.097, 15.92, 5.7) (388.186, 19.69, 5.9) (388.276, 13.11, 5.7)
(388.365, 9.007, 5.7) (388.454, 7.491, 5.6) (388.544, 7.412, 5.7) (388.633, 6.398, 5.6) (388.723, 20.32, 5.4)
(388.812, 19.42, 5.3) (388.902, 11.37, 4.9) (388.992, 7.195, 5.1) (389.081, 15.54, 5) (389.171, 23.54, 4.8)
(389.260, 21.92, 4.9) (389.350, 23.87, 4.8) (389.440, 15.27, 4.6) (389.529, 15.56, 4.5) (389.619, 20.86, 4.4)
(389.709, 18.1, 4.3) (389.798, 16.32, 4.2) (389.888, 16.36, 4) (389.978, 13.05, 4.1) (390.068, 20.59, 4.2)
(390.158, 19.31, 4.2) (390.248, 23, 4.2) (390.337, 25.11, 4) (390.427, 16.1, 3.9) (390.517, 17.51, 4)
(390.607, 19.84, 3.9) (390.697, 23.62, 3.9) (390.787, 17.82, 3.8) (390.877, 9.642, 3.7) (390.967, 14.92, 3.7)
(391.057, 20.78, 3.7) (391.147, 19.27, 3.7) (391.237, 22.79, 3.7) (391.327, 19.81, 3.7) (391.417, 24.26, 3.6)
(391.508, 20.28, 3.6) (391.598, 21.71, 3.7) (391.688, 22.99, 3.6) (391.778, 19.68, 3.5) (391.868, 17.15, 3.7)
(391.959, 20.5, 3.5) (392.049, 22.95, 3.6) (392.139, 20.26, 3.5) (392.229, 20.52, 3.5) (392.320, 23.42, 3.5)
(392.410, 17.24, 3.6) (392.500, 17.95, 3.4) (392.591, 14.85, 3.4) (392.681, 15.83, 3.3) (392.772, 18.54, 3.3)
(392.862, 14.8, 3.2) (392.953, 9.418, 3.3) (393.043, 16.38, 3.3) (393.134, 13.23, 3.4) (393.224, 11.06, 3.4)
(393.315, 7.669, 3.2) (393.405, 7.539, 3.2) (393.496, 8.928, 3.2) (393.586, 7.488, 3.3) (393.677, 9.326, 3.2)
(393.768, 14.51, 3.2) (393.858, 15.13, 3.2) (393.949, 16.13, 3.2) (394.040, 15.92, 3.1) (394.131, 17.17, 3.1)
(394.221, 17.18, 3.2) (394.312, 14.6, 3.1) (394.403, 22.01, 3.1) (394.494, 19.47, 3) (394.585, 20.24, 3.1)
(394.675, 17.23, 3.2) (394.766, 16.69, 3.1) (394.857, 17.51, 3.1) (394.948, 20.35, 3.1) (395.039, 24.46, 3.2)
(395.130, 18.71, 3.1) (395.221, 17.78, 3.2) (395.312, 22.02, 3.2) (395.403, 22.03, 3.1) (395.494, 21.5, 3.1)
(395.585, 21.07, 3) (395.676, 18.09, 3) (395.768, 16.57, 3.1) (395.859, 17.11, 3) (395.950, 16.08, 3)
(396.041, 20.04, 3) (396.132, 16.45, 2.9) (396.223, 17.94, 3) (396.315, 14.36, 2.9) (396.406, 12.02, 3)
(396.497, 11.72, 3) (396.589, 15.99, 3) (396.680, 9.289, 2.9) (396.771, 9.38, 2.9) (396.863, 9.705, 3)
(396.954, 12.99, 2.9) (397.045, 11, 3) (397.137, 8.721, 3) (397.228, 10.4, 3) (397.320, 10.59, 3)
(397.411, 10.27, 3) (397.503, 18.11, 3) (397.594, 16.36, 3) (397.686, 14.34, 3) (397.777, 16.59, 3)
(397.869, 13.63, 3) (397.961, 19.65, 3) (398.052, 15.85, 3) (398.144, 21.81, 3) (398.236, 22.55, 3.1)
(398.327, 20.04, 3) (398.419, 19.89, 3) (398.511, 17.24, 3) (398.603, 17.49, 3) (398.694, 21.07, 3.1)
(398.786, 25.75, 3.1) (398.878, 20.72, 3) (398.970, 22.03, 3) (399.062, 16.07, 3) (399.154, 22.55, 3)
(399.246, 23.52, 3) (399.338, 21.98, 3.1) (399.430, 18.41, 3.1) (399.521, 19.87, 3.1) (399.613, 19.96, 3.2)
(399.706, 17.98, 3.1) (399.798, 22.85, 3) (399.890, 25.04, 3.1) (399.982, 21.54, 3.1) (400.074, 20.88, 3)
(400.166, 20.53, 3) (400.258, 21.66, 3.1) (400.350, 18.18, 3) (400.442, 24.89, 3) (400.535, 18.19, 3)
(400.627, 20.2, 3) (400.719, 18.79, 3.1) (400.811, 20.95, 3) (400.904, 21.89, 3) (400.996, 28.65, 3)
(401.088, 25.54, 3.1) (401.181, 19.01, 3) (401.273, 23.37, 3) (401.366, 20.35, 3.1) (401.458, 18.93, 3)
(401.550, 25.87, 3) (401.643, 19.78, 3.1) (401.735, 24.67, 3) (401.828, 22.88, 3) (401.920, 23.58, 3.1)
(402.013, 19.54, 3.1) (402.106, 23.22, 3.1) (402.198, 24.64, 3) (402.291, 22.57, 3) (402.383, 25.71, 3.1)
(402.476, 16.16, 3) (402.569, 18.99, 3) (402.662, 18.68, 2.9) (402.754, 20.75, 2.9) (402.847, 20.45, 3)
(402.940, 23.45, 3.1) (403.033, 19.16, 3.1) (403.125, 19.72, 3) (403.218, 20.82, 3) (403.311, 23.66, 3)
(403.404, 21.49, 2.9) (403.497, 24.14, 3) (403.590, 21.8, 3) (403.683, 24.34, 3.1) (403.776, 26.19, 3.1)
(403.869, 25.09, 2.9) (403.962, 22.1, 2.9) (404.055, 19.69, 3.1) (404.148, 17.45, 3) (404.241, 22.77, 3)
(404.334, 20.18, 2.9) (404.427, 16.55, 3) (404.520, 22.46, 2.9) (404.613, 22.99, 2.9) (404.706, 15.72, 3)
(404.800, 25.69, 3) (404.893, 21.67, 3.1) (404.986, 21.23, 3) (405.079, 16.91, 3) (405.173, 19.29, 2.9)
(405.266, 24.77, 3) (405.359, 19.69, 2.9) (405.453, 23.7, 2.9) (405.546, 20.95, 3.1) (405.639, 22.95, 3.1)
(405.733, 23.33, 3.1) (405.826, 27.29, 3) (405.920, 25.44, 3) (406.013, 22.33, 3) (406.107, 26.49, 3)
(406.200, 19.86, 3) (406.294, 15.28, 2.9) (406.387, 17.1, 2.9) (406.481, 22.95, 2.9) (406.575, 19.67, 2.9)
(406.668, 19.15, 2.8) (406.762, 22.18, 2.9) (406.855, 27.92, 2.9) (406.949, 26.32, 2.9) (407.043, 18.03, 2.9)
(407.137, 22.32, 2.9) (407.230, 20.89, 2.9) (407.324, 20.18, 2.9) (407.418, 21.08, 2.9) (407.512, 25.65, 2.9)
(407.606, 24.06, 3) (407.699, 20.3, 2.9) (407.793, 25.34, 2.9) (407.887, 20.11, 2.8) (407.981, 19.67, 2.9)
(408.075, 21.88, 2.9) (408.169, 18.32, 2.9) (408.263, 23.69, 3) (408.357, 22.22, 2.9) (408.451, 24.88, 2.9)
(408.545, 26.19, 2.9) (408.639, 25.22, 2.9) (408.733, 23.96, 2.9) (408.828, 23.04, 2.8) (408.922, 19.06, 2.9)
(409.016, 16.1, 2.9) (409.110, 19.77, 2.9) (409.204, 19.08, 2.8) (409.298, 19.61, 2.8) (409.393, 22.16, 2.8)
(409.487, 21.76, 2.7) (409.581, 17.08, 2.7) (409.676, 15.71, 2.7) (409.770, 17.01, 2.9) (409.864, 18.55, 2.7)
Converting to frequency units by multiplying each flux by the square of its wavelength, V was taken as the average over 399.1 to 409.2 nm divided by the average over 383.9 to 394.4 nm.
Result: 1.38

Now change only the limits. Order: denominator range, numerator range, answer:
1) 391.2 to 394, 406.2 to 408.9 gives 1.44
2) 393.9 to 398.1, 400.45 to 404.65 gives 1.39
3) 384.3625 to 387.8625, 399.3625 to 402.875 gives 1.32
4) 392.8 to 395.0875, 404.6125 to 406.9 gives 1.54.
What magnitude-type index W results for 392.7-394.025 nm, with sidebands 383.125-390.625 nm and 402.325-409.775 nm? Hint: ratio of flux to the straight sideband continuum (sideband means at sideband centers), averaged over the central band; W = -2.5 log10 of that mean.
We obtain 0.43 mag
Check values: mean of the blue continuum 16.6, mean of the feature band 12.3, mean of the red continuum 21.5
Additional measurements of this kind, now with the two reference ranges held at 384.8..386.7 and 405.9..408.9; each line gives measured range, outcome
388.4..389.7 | 0.174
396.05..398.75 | 0.303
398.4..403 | -0.033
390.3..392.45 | -0.071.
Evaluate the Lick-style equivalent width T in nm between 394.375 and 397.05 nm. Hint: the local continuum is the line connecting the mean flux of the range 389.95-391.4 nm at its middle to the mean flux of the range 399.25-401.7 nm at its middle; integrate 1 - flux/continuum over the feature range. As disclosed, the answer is 0.43 nm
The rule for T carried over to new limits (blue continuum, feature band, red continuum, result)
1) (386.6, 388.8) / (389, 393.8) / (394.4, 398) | -0.310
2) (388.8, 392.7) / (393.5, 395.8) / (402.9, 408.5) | 0.241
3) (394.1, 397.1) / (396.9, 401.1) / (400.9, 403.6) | 0.130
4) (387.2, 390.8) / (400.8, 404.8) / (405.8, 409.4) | -0.250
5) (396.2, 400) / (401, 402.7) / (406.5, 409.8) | -0.306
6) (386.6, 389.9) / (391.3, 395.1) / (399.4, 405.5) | 0.302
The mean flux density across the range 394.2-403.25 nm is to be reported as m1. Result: 19.1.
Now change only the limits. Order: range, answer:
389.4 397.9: 16.7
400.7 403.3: 21.8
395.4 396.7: 16.6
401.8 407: 21.8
